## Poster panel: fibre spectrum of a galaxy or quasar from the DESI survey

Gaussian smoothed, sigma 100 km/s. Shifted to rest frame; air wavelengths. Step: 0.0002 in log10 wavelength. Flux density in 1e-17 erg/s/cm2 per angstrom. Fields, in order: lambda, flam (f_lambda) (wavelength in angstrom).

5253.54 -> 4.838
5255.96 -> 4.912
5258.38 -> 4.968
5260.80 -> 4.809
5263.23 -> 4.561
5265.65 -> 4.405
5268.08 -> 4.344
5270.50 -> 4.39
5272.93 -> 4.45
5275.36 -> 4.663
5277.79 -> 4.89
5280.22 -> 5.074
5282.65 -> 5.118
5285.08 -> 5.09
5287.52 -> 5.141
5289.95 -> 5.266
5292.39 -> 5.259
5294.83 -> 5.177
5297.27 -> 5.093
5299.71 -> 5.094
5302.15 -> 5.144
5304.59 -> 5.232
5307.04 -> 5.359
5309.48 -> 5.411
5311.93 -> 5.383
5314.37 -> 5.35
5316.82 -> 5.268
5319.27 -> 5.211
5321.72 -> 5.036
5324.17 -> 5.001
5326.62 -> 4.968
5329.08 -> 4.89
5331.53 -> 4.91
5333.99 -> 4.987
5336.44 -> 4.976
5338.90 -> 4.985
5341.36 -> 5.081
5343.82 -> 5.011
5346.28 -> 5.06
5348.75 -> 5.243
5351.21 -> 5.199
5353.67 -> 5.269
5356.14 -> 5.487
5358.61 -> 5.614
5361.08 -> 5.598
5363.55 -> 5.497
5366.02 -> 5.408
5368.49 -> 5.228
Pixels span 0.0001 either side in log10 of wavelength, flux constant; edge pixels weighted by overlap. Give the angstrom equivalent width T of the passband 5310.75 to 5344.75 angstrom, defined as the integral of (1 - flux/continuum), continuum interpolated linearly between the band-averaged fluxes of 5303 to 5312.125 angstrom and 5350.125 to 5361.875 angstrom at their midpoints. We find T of 1.9 angstrom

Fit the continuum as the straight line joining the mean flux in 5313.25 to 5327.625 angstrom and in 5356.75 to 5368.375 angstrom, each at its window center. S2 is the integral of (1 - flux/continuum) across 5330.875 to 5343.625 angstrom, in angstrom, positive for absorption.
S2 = 0.7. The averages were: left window 5.14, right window 5.5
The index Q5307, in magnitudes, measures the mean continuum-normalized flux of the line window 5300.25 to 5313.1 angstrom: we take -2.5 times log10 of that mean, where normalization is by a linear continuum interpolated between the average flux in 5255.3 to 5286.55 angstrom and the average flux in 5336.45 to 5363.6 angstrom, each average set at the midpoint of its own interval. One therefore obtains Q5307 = -0.07 mag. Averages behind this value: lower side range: 4.74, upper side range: 5.25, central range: 5.29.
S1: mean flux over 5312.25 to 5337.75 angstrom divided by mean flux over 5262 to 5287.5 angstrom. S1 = 1.1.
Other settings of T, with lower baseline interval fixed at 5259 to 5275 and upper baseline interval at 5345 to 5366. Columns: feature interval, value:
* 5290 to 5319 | -2.2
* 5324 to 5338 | 0.5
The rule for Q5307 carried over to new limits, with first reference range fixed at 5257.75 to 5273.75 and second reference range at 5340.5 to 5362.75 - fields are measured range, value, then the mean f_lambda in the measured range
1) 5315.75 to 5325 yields -0.024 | 5.13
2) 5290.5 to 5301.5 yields -0.076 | 5.16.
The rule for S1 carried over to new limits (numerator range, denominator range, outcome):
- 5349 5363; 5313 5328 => 1.06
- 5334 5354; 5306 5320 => 0.95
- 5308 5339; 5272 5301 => 1.02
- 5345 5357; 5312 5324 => 1.01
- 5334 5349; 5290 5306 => 0.97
